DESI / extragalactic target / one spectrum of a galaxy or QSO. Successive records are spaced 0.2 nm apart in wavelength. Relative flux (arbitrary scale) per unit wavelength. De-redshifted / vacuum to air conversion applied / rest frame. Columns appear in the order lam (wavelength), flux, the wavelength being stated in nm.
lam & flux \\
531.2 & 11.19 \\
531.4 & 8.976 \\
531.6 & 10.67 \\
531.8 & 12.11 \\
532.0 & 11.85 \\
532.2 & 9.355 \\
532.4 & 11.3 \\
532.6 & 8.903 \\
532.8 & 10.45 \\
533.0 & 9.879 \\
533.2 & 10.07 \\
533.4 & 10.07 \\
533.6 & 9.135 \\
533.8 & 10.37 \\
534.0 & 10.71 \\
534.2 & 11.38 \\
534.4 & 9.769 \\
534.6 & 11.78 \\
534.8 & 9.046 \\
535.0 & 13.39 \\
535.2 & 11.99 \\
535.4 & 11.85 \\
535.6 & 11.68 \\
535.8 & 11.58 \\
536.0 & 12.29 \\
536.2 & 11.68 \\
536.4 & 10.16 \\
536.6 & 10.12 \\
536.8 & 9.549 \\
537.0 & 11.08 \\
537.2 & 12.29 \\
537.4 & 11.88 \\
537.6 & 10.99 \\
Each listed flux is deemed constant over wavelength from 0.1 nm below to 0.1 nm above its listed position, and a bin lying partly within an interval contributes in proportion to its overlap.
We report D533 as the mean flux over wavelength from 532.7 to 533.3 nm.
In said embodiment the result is 10.1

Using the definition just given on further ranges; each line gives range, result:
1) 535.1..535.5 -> 11.9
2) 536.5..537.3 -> 10.8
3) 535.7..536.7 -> 11.2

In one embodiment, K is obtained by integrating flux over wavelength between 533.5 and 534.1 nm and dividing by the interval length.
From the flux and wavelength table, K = 10.1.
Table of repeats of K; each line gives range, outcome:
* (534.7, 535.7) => 11.6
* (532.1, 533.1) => 9.98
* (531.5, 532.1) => 11.5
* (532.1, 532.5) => 10.3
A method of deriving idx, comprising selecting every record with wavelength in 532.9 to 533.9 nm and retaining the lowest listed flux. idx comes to 9.135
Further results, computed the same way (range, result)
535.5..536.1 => 11.58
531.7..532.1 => 11.85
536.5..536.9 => 9.549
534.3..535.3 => 9.046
